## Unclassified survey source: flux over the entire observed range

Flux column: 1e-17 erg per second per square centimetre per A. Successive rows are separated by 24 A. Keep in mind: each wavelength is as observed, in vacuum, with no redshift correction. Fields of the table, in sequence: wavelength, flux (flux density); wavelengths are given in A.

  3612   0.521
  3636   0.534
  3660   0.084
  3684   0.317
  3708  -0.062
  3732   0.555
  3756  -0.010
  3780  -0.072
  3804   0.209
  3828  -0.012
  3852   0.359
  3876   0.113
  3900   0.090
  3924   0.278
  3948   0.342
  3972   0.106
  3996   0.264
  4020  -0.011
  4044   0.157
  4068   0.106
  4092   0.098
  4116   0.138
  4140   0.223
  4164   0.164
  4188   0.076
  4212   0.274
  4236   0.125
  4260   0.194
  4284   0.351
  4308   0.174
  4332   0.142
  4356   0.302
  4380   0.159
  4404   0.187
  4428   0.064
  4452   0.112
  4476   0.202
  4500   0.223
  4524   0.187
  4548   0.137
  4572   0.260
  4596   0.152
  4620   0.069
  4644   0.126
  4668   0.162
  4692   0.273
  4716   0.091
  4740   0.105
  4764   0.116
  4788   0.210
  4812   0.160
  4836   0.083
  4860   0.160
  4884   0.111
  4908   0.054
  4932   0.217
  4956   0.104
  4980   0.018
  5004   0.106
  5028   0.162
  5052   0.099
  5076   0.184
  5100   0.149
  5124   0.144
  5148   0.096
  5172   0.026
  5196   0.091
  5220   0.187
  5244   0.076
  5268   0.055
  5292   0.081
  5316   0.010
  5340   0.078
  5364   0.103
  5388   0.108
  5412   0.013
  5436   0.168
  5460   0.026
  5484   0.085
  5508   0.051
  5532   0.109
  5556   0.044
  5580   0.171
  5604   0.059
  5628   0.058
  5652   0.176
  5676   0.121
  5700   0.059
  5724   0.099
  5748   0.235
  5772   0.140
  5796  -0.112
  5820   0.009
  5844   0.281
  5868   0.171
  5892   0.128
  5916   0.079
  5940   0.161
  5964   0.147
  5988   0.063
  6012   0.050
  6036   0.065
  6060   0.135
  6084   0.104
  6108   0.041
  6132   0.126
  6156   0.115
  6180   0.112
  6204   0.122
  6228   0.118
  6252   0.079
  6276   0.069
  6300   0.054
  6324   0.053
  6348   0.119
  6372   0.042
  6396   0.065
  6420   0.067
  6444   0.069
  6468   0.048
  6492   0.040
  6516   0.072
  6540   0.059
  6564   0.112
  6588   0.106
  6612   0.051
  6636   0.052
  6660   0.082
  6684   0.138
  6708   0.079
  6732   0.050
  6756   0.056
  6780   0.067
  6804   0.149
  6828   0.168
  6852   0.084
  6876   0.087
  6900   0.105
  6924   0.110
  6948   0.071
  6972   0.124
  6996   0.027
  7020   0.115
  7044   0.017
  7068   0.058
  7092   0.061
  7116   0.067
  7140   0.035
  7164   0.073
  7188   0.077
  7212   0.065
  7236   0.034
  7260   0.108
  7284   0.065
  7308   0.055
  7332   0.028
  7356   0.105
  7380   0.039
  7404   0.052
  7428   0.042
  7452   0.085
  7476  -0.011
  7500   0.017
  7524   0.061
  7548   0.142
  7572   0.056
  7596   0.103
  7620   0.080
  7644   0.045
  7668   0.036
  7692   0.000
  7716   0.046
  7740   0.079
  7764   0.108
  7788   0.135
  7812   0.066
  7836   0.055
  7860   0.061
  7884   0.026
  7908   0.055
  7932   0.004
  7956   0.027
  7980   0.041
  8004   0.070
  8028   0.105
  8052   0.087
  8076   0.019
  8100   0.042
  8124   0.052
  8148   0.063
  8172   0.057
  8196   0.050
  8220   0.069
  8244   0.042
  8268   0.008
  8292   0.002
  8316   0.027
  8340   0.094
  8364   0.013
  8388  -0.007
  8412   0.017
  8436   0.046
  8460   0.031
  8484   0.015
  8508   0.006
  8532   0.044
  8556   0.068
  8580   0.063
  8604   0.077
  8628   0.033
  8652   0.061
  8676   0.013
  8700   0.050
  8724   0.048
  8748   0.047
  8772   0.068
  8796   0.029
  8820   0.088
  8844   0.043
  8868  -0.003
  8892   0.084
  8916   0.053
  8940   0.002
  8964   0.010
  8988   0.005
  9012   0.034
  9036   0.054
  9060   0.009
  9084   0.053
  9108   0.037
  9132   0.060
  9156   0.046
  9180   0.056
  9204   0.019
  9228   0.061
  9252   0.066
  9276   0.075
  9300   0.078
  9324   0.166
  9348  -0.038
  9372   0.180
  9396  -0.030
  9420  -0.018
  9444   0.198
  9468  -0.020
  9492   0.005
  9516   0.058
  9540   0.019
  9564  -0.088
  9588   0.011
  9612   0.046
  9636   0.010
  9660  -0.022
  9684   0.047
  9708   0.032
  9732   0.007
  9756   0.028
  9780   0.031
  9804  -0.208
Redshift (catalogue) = 0.037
